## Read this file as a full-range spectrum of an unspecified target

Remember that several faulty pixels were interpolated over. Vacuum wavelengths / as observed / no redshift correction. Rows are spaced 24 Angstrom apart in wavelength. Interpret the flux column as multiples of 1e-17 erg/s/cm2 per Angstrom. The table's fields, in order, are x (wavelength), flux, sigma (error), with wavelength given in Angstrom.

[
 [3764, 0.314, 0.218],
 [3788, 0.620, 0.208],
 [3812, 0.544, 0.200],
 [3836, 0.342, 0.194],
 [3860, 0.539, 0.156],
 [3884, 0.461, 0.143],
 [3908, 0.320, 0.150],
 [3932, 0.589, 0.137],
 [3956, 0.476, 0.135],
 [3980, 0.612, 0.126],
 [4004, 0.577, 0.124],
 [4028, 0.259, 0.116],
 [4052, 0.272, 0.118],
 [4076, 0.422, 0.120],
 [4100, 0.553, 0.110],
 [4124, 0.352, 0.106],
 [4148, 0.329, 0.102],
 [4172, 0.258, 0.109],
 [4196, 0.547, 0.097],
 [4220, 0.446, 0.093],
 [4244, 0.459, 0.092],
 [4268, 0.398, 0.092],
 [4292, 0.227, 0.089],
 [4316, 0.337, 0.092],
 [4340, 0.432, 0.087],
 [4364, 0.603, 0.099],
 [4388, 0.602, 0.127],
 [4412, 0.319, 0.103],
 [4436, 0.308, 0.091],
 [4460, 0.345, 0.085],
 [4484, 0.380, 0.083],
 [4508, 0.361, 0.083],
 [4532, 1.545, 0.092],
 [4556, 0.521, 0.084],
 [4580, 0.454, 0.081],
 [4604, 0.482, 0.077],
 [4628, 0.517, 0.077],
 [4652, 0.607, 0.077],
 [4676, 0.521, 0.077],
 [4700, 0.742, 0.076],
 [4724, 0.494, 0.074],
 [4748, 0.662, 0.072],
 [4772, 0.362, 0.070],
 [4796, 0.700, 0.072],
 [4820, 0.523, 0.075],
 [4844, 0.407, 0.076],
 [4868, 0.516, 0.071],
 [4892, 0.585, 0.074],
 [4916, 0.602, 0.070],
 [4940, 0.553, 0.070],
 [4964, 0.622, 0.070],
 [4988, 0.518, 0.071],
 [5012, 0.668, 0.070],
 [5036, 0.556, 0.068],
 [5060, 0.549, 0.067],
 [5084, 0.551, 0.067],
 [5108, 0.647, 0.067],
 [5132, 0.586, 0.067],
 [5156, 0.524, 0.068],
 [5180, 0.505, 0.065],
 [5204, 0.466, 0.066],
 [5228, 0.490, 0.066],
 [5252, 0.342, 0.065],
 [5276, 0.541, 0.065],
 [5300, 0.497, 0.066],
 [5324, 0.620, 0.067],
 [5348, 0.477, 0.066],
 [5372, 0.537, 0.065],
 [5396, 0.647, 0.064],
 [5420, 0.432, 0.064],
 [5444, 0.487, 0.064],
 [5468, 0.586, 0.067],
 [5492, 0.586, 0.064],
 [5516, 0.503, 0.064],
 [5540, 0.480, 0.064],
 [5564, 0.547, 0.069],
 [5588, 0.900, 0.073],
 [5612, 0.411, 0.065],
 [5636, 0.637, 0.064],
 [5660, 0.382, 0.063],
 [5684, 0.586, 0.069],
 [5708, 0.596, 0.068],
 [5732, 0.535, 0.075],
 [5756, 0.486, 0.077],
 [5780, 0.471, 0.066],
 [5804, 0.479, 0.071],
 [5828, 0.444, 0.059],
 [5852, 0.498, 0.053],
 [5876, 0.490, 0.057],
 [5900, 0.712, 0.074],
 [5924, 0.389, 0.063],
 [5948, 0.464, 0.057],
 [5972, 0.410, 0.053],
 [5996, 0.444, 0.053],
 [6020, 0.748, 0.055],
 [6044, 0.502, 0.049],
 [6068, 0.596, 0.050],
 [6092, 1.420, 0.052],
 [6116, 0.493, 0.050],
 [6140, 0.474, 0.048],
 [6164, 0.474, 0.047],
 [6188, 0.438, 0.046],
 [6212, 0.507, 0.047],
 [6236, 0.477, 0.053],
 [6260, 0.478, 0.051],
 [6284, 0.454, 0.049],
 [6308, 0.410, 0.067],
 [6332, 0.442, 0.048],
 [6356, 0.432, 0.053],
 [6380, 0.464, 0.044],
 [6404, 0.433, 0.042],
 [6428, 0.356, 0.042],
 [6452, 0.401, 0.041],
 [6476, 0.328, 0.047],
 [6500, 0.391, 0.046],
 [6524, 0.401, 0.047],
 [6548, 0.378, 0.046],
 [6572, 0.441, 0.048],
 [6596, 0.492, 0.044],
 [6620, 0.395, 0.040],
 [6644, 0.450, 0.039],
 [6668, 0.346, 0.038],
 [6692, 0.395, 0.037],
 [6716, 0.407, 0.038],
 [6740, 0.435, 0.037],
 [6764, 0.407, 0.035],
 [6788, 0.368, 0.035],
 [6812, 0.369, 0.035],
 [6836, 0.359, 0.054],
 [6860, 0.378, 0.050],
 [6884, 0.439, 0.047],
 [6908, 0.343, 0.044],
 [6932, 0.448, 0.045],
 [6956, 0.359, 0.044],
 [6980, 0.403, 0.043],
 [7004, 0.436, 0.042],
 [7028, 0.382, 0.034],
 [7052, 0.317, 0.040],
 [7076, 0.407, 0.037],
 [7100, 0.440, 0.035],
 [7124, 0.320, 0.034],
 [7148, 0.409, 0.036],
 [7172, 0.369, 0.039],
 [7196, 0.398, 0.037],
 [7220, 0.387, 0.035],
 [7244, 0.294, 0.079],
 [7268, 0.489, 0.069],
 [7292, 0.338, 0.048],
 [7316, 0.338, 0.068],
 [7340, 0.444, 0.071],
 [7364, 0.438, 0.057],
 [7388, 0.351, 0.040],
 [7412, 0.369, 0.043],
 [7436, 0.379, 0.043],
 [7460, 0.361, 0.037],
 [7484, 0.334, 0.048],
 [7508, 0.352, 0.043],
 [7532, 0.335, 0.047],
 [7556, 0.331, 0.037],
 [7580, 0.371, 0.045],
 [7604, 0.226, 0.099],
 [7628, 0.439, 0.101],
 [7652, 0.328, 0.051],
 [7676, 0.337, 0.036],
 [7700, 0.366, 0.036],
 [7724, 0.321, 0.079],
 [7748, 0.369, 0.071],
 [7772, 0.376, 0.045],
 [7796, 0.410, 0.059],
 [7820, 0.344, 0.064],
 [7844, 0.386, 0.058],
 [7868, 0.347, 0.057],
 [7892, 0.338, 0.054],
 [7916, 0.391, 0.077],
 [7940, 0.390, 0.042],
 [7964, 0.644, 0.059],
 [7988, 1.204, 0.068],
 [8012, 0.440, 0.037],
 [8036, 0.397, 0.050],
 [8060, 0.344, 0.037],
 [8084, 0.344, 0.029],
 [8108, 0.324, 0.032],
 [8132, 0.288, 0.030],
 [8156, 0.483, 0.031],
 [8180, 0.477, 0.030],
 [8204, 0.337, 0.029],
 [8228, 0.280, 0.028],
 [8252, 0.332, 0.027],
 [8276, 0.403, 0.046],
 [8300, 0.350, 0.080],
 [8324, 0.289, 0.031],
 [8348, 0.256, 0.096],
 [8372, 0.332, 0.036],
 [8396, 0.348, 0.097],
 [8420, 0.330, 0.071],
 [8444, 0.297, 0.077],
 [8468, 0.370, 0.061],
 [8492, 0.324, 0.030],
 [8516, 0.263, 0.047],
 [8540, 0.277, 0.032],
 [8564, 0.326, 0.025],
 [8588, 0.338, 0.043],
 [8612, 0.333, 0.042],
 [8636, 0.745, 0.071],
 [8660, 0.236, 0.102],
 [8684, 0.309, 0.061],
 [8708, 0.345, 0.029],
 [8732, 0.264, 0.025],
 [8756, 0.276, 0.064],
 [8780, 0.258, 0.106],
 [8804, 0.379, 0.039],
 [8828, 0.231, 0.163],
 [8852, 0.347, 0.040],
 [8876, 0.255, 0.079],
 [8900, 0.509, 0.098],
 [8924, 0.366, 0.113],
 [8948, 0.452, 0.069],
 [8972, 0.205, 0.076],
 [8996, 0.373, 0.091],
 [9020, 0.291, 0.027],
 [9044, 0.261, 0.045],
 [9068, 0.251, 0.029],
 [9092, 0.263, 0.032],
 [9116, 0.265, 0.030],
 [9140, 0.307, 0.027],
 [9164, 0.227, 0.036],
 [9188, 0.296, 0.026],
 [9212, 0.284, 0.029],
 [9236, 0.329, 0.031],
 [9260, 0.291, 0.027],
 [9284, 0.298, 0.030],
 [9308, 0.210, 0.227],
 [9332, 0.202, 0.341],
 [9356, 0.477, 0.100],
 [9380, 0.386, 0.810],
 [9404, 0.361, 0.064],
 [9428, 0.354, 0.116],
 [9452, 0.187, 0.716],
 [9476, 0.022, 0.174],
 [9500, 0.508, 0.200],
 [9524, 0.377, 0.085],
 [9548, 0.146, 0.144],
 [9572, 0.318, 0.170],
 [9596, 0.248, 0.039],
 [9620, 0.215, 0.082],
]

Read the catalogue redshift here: 0.215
